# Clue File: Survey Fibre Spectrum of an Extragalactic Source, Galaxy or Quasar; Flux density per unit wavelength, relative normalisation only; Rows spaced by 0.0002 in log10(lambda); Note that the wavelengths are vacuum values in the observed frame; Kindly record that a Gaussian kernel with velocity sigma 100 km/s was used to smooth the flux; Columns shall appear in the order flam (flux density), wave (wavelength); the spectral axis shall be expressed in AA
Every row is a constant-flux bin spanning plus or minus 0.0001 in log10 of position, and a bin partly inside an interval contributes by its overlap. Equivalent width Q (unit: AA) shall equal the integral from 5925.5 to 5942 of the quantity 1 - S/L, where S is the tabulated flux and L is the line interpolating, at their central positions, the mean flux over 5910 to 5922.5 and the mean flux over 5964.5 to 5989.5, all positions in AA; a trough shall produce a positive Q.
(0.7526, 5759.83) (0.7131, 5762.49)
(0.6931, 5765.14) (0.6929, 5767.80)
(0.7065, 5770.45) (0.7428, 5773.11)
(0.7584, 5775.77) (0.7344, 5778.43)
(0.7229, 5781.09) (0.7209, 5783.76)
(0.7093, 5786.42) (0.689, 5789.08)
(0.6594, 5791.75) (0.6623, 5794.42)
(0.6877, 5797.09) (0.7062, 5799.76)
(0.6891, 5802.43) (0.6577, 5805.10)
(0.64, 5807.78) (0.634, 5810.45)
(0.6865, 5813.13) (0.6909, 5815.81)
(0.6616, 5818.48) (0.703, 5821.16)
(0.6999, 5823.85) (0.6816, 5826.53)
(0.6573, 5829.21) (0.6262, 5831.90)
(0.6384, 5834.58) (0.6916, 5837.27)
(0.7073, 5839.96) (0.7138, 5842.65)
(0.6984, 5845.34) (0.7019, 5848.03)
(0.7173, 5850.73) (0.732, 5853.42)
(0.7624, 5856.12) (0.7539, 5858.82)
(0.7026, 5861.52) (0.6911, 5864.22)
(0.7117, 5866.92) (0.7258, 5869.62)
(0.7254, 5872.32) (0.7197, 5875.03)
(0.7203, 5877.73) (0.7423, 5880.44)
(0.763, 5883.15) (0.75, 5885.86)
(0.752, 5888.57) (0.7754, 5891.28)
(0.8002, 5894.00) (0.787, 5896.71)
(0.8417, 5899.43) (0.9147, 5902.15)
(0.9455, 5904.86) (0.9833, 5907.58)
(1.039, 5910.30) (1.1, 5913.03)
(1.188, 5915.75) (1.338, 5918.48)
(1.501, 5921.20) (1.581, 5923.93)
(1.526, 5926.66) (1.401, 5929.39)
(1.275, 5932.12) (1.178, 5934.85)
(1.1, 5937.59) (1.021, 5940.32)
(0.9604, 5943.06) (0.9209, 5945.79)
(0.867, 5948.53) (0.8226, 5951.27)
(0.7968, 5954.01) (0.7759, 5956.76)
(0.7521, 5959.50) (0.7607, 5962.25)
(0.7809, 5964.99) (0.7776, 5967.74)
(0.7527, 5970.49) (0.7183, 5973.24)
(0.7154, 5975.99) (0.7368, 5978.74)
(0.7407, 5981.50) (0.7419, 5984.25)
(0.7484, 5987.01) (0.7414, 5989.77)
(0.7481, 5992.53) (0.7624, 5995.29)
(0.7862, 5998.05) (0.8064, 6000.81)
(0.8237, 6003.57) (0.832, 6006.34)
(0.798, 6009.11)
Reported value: -2.0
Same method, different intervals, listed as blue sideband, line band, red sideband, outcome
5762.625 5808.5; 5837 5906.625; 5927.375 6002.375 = 2.3 AA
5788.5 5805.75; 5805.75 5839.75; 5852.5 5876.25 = 1.4 AA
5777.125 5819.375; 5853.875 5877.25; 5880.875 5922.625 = 3.8 AA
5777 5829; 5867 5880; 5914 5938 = 4.2 AA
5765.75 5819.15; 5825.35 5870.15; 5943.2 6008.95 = 1.2 AA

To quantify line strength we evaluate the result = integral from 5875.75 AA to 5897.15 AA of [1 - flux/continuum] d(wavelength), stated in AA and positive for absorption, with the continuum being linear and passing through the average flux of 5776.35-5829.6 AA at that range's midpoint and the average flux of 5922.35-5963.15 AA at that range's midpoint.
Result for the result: 3.5 AA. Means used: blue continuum 0.686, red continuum 1.05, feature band 0.759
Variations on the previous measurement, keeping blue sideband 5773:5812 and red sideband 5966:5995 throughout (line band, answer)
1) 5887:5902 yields -1.7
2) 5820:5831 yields 0.3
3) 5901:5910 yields -2.9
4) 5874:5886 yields -0.4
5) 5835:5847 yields 0.1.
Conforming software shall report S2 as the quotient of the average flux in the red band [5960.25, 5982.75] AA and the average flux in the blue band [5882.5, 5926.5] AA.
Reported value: 0.73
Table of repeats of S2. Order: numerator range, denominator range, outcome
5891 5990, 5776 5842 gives 1.41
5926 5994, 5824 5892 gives 1.24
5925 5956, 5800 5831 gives 1.60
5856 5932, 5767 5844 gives 1.37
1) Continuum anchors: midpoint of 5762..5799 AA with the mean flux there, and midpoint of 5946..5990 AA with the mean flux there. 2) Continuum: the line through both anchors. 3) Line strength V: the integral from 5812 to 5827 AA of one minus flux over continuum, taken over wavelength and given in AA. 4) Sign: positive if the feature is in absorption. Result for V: 0.7 AA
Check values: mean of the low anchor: 0.706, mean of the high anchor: 0.769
